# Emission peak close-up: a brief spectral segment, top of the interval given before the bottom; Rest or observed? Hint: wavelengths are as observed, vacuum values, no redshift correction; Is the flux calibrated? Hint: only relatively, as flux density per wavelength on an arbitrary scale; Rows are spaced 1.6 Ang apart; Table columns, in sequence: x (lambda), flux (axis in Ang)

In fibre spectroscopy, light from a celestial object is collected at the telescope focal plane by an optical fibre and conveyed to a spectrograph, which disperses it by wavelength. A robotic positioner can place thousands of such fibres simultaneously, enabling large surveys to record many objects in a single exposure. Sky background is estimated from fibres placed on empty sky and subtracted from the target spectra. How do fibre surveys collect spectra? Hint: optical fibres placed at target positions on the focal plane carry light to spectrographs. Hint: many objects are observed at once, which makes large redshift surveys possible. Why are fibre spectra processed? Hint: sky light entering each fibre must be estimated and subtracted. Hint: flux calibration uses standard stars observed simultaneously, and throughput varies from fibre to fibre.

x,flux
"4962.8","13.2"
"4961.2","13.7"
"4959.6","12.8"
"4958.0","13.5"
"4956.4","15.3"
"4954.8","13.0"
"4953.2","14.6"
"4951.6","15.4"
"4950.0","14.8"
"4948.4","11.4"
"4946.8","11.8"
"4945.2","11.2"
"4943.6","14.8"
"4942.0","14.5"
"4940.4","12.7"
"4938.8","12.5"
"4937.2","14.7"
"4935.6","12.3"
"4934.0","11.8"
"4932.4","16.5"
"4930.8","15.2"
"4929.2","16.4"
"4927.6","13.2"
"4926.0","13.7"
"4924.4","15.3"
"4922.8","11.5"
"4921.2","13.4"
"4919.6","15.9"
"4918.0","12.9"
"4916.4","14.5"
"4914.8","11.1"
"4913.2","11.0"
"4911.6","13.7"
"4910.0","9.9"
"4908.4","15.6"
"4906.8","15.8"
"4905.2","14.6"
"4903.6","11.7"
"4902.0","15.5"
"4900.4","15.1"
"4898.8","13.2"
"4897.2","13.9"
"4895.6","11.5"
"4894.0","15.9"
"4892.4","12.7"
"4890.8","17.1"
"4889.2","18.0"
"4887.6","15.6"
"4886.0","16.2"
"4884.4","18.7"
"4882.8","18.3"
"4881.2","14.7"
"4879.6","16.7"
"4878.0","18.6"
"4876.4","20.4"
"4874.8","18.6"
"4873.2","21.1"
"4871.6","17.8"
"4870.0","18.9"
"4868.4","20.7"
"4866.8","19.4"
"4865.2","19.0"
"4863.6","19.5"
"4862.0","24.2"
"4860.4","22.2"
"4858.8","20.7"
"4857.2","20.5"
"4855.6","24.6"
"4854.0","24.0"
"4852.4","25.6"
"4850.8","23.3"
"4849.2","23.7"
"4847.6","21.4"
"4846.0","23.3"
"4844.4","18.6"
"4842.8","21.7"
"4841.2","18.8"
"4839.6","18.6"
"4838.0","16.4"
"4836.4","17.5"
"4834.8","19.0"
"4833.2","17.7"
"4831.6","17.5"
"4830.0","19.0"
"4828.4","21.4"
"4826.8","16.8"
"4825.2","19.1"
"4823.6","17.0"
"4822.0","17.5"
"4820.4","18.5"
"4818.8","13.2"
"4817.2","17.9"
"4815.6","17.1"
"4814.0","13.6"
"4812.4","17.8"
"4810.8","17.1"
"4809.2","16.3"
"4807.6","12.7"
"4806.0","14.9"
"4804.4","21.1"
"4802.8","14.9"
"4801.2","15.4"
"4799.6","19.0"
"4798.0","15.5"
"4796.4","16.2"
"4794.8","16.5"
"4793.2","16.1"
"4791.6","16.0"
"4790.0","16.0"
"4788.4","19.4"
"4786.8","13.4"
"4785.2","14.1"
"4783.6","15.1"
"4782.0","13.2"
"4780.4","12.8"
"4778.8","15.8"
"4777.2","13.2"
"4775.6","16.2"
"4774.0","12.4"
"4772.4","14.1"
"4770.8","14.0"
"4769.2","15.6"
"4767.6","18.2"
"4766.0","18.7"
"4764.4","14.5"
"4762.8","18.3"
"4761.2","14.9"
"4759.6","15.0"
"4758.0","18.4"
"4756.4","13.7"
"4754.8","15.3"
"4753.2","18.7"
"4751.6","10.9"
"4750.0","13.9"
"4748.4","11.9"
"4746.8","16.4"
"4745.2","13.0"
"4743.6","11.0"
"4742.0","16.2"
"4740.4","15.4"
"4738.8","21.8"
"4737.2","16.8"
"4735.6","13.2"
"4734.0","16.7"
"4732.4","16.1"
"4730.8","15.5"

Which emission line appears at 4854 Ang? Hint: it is C III] 1909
